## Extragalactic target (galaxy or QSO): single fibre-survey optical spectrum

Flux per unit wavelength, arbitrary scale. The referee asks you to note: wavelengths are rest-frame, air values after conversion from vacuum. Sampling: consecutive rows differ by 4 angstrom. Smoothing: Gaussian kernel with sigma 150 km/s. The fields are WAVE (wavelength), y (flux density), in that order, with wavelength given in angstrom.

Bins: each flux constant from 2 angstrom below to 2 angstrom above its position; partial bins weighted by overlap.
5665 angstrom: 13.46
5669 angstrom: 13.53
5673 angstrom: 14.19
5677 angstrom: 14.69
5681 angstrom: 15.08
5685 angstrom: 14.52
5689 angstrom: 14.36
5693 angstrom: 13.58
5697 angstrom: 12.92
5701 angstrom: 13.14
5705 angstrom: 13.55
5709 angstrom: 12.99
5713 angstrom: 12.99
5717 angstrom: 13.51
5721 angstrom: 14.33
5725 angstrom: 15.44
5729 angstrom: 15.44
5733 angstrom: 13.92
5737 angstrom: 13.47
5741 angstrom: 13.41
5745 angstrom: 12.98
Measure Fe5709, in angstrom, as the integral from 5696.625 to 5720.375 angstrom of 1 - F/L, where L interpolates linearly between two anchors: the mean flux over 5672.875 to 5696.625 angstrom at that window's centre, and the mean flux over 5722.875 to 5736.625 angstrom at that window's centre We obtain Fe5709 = 2.1 angstrom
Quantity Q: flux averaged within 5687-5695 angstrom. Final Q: 14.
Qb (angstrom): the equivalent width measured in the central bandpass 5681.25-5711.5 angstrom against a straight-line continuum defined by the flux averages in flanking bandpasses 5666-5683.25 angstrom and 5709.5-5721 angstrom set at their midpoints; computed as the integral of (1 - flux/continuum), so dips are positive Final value 0.4 angstrom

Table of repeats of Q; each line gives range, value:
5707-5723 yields 13.5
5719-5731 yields 15.1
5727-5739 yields 14.3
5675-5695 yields 14.4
